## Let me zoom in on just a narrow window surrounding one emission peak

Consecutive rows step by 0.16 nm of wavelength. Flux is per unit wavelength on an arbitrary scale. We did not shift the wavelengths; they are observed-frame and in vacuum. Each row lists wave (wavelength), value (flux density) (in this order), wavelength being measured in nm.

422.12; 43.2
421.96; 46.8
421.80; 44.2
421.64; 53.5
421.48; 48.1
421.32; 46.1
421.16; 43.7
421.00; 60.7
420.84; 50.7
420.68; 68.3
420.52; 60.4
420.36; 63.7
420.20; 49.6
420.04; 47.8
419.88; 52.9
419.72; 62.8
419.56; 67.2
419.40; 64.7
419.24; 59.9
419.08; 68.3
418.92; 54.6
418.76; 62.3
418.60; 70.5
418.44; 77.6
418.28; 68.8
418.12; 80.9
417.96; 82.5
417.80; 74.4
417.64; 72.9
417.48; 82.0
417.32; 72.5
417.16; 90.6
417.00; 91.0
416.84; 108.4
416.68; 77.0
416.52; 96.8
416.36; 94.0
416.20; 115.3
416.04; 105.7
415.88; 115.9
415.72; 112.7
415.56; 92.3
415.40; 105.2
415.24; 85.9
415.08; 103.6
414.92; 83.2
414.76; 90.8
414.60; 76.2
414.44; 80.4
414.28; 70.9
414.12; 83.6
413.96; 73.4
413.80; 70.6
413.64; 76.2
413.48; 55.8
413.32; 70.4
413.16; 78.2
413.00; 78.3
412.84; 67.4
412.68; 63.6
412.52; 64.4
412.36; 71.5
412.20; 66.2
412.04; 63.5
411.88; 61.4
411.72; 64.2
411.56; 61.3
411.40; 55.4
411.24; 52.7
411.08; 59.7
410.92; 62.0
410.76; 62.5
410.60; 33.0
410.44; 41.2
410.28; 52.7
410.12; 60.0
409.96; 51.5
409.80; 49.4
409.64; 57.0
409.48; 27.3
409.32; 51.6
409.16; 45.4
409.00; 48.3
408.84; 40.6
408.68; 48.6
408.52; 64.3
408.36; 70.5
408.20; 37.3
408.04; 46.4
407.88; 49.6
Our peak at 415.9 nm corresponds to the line C III] 1909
